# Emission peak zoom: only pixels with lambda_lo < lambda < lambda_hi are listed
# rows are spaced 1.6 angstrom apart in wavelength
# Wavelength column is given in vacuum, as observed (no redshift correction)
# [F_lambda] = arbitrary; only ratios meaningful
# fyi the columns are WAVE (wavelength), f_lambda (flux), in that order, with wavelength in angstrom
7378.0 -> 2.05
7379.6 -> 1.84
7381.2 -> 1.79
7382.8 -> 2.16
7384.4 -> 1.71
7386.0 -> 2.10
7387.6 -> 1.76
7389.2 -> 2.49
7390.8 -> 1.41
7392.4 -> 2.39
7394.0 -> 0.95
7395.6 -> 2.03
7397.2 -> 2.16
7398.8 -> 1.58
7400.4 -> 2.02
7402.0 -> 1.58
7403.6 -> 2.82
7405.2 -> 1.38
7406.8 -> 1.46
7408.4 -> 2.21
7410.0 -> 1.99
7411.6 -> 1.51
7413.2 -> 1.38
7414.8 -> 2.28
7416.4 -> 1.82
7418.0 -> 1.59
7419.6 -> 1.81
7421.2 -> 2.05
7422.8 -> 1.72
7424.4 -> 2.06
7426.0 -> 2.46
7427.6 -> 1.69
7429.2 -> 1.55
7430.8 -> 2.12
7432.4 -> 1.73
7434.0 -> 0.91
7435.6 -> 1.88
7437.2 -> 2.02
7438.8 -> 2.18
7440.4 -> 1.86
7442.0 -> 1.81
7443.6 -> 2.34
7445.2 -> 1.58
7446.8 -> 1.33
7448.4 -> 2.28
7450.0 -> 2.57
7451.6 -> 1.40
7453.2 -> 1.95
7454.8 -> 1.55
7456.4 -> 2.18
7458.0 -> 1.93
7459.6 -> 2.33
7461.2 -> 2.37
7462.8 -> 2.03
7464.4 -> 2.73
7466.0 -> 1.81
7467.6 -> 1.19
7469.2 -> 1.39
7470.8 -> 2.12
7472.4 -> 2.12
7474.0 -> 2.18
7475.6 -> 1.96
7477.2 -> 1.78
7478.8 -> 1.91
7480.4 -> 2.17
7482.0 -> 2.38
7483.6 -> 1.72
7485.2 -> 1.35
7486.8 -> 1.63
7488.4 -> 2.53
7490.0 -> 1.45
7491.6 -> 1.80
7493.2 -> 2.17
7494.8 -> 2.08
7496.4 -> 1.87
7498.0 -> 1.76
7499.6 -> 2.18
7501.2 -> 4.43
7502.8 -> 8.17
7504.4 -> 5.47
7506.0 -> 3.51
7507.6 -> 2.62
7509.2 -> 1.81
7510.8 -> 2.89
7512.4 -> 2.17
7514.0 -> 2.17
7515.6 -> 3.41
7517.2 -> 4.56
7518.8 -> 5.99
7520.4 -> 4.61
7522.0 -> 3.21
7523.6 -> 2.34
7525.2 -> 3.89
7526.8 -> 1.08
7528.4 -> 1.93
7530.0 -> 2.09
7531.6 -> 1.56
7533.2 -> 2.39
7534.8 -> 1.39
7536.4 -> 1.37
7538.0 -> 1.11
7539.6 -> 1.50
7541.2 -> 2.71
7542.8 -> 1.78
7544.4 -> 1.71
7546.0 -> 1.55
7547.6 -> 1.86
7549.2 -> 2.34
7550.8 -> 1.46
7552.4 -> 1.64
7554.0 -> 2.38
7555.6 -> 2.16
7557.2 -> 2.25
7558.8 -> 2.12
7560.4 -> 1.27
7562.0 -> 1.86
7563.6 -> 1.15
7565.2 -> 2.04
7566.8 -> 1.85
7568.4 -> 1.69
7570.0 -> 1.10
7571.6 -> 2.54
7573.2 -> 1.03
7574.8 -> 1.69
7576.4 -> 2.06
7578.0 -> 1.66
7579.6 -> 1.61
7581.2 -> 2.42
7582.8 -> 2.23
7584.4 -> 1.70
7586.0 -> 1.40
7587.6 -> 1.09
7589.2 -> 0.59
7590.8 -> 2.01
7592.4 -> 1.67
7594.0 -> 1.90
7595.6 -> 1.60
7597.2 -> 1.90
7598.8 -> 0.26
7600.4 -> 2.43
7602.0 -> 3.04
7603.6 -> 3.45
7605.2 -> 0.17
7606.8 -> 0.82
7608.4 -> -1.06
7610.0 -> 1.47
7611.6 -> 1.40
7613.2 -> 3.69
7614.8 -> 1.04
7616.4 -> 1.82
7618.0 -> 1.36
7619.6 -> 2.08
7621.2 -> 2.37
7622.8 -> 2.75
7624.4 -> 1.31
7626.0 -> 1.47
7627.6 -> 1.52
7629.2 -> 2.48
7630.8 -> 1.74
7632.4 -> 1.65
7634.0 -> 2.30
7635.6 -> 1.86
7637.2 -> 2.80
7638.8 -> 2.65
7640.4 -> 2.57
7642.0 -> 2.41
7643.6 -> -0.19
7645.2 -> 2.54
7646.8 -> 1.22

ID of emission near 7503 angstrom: [S II] 6716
